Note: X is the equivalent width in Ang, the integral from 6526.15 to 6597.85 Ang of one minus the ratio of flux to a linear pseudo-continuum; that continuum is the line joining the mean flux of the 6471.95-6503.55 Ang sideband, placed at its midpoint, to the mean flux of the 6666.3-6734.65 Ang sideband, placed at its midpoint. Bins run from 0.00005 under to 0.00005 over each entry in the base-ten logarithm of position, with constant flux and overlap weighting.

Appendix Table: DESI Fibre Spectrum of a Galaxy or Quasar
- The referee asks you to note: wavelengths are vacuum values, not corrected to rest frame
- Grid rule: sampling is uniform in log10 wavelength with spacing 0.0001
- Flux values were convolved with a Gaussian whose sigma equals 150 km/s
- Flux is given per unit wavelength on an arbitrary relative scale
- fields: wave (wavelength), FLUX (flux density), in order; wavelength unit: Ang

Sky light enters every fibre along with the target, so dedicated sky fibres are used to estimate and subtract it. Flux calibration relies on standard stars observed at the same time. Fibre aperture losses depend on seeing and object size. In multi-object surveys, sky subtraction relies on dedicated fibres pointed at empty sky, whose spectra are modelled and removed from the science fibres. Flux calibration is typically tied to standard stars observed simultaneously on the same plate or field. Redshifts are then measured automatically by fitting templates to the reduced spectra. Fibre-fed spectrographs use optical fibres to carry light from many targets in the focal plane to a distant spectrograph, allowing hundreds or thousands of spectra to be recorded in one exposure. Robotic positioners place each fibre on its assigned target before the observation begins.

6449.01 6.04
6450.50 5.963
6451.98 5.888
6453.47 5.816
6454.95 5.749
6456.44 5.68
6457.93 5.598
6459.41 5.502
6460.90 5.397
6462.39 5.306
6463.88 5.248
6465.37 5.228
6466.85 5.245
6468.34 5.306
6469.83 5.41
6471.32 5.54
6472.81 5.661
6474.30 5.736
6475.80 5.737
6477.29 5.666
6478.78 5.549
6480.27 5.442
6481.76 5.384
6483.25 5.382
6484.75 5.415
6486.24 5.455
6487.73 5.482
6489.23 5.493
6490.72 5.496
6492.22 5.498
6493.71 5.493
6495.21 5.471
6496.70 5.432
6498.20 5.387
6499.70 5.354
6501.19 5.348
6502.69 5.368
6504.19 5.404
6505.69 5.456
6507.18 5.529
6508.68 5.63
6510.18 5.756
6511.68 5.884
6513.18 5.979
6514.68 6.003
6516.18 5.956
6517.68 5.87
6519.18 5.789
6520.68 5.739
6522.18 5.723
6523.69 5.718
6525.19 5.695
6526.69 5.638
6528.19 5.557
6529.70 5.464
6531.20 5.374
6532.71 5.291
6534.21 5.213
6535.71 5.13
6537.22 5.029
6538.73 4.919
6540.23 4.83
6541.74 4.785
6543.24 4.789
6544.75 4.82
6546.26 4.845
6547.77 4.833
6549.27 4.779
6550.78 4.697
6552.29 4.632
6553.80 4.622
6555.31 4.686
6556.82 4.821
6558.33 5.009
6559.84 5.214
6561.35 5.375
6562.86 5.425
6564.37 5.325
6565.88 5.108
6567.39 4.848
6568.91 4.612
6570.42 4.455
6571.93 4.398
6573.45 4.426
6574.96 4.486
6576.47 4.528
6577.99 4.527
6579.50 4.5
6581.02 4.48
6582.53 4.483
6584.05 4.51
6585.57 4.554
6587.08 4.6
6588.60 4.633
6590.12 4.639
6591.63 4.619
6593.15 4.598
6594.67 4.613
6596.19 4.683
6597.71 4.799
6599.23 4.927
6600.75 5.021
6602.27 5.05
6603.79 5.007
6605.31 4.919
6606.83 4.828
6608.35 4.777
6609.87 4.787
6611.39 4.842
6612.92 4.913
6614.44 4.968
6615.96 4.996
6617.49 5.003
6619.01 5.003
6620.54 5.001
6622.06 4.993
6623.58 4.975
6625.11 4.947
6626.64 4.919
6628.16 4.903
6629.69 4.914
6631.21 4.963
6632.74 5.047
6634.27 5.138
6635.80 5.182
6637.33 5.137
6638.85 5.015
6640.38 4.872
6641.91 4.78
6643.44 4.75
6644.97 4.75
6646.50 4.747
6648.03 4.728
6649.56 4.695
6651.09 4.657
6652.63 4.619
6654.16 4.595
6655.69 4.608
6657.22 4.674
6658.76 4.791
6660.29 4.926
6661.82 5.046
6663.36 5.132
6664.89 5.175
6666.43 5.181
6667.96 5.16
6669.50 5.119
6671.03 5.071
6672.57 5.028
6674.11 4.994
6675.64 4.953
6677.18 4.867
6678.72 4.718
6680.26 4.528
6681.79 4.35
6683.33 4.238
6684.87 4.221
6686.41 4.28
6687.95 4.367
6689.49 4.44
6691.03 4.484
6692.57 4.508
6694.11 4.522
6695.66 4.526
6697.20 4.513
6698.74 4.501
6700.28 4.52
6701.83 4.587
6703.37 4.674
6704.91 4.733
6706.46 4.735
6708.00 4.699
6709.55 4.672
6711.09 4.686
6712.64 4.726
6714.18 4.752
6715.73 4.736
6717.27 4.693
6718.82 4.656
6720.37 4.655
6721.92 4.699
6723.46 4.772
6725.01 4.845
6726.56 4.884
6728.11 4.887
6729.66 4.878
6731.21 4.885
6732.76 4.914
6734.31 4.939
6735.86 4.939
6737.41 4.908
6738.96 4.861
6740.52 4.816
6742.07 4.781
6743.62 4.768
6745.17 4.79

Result 5.2 Ang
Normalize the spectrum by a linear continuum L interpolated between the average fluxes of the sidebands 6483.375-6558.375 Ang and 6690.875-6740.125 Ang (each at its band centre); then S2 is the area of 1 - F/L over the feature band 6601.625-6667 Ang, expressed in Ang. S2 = 0.9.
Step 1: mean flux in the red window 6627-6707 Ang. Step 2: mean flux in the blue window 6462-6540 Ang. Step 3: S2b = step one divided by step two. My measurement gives 0.87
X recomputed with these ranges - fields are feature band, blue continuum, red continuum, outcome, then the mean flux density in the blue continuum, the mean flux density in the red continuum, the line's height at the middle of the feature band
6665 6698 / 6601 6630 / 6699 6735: 0.9 Ang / 4.94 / 4.75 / 4.81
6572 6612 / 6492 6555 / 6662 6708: 3.1 Ang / 5.34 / 4.7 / 5.07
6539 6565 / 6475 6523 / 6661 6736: 2.2 Ang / 5.58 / 4.73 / 5.36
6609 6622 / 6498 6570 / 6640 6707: 0.0 Ang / 5.27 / 4.71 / 4.94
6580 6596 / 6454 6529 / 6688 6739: 1.9 Ang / 5.56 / 4.7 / 5.19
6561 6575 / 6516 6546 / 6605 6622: 0.8 Ang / 5.35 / 4.92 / 5.15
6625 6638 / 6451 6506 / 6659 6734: -0.2 Ang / 5.49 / 4.73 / 4.96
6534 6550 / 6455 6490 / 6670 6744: 1.1 Ang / 5.48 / 4.7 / 5.25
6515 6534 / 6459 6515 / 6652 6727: -1.0 Ang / 5.5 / 4.71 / 5.35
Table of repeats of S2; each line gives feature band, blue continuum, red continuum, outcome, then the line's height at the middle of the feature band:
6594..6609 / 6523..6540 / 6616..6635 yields 0.6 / 5.08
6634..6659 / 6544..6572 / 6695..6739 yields 0.0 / 4.8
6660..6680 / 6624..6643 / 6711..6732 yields -0.5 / 4.89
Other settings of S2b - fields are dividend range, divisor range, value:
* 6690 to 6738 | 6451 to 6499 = 0.86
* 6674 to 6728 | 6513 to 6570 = 0.89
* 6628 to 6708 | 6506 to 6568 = 0.90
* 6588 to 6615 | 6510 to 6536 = 0.85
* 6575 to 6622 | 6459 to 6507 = 0.87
